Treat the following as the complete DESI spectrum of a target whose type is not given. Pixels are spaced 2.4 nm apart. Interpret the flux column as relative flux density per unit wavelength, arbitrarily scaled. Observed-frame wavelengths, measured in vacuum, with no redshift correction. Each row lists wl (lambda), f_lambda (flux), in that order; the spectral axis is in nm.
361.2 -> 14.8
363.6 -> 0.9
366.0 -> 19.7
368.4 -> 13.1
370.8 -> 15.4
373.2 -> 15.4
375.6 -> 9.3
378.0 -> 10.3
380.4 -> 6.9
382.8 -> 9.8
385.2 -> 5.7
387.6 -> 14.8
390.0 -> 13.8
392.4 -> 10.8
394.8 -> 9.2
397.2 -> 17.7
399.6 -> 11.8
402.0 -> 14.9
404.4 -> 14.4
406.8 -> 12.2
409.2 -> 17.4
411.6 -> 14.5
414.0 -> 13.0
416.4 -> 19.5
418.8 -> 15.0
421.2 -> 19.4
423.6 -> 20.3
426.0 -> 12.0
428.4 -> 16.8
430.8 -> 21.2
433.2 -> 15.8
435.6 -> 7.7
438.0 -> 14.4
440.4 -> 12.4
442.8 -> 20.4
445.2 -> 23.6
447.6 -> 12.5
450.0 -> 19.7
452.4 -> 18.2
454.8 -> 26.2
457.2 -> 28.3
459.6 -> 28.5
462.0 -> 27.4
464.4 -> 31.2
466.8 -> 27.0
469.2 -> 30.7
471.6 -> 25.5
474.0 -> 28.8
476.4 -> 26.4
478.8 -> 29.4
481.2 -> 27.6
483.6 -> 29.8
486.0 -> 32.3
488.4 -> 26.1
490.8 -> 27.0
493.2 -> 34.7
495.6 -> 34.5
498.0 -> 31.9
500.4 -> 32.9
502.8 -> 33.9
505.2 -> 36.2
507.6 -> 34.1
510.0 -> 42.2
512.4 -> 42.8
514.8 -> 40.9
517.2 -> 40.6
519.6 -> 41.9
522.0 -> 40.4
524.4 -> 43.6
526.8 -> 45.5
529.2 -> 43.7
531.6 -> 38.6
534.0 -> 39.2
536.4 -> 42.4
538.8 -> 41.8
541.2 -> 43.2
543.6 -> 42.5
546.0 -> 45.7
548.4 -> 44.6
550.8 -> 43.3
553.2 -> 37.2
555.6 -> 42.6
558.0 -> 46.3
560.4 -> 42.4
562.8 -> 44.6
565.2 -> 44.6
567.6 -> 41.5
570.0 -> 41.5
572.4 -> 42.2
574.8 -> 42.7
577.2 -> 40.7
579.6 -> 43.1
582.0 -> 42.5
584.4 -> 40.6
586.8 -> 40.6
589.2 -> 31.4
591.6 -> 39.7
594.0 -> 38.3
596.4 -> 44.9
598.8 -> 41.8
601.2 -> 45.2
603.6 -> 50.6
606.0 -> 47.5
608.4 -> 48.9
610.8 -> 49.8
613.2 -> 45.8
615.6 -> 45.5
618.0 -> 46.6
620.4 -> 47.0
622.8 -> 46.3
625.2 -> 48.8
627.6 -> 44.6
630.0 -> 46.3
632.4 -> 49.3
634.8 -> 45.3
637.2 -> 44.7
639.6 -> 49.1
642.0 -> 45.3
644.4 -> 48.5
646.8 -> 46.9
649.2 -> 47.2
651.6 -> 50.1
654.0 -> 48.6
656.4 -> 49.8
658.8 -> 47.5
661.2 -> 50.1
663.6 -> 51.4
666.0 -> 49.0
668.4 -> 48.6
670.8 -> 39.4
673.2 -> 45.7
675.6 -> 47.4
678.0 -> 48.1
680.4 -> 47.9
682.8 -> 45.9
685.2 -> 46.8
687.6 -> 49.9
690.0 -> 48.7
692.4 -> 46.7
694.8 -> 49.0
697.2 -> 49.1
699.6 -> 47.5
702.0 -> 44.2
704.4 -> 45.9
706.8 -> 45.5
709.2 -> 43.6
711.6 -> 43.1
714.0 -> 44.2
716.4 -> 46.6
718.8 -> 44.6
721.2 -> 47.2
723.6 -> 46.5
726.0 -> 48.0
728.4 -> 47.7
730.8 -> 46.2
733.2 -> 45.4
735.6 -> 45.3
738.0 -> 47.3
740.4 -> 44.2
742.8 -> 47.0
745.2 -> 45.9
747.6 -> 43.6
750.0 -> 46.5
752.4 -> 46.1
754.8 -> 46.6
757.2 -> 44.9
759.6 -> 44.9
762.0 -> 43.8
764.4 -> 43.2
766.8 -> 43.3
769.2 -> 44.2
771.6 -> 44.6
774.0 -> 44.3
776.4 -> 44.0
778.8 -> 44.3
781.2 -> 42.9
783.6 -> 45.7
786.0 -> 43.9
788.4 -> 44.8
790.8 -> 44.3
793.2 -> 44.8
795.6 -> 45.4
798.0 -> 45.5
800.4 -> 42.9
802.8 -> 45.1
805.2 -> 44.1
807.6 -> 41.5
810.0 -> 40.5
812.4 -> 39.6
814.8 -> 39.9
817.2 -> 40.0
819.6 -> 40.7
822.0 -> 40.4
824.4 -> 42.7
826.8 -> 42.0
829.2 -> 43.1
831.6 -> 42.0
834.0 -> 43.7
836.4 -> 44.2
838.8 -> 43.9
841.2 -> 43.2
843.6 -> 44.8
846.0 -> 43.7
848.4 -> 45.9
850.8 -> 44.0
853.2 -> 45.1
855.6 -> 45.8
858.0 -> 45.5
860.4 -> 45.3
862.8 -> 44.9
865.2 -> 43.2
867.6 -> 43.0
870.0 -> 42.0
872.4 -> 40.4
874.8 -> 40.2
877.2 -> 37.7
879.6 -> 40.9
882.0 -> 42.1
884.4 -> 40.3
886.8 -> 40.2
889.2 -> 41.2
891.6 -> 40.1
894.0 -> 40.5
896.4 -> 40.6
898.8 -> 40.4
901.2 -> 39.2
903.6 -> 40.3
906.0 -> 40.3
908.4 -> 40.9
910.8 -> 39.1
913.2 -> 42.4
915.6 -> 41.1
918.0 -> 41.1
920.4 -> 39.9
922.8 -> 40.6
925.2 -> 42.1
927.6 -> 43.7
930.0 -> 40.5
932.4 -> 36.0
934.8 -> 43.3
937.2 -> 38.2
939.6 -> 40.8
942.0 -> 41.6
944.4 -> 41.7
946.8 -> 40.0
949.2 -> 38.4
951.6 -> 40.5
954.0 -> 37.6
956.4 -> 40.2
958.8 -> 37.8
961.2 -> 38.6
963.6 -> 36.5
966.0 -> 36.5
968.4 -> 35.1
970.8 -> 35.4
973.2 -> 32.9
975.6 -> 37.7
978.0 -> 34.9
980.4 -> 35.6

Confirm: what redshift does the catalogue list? 0.138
